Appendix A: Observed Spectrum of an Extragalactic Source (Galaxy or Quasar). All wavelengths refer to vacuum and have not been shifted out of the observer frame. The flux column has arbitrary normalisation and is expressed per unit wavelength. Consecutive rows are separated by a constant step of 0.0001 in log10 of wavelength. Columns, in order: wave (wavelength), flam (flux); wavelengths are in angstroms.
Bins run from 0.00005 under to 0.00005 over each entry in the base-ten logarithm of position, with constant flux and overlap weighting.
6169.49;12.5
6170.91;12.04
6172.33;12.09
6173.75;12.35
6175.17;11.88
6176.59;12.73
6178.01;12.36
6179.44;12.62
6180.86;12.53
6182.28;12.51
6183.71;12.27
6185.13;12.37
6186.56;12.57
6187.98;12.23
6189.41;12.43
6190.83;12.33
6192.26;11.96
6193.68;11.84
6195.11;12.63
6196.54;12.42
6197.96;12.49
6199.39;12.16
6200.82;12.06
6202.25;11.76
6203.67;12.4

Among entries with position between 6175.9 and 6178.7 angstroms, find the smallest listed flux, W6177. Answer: 12.36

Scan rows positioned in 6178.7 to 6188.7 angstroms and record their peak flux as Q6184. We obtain 12.62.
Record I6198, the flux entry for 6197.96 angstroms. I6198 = 12.49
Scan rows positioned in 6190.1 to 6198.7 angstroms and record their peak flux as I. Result 12.63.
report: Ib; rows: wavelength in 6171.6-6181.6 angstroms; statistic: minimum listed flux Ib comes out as 11.88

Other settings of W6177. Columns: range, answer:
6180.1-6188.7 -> 12.23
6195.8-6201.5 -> 12.06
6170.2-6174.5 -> 12.04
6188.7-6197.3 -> 11.84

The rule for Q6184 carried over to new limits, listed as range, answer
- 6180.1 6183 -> 12.53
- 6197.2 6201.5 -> 12.49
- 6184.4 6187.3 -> 12.57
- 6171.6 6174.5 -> 12.35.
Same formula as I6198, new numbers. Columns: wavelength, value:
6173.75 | 12.35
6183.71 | 12.27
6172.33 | 12.09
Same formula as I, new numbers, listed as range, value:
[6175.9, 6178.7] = 12.73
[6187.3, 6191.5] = 12.43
